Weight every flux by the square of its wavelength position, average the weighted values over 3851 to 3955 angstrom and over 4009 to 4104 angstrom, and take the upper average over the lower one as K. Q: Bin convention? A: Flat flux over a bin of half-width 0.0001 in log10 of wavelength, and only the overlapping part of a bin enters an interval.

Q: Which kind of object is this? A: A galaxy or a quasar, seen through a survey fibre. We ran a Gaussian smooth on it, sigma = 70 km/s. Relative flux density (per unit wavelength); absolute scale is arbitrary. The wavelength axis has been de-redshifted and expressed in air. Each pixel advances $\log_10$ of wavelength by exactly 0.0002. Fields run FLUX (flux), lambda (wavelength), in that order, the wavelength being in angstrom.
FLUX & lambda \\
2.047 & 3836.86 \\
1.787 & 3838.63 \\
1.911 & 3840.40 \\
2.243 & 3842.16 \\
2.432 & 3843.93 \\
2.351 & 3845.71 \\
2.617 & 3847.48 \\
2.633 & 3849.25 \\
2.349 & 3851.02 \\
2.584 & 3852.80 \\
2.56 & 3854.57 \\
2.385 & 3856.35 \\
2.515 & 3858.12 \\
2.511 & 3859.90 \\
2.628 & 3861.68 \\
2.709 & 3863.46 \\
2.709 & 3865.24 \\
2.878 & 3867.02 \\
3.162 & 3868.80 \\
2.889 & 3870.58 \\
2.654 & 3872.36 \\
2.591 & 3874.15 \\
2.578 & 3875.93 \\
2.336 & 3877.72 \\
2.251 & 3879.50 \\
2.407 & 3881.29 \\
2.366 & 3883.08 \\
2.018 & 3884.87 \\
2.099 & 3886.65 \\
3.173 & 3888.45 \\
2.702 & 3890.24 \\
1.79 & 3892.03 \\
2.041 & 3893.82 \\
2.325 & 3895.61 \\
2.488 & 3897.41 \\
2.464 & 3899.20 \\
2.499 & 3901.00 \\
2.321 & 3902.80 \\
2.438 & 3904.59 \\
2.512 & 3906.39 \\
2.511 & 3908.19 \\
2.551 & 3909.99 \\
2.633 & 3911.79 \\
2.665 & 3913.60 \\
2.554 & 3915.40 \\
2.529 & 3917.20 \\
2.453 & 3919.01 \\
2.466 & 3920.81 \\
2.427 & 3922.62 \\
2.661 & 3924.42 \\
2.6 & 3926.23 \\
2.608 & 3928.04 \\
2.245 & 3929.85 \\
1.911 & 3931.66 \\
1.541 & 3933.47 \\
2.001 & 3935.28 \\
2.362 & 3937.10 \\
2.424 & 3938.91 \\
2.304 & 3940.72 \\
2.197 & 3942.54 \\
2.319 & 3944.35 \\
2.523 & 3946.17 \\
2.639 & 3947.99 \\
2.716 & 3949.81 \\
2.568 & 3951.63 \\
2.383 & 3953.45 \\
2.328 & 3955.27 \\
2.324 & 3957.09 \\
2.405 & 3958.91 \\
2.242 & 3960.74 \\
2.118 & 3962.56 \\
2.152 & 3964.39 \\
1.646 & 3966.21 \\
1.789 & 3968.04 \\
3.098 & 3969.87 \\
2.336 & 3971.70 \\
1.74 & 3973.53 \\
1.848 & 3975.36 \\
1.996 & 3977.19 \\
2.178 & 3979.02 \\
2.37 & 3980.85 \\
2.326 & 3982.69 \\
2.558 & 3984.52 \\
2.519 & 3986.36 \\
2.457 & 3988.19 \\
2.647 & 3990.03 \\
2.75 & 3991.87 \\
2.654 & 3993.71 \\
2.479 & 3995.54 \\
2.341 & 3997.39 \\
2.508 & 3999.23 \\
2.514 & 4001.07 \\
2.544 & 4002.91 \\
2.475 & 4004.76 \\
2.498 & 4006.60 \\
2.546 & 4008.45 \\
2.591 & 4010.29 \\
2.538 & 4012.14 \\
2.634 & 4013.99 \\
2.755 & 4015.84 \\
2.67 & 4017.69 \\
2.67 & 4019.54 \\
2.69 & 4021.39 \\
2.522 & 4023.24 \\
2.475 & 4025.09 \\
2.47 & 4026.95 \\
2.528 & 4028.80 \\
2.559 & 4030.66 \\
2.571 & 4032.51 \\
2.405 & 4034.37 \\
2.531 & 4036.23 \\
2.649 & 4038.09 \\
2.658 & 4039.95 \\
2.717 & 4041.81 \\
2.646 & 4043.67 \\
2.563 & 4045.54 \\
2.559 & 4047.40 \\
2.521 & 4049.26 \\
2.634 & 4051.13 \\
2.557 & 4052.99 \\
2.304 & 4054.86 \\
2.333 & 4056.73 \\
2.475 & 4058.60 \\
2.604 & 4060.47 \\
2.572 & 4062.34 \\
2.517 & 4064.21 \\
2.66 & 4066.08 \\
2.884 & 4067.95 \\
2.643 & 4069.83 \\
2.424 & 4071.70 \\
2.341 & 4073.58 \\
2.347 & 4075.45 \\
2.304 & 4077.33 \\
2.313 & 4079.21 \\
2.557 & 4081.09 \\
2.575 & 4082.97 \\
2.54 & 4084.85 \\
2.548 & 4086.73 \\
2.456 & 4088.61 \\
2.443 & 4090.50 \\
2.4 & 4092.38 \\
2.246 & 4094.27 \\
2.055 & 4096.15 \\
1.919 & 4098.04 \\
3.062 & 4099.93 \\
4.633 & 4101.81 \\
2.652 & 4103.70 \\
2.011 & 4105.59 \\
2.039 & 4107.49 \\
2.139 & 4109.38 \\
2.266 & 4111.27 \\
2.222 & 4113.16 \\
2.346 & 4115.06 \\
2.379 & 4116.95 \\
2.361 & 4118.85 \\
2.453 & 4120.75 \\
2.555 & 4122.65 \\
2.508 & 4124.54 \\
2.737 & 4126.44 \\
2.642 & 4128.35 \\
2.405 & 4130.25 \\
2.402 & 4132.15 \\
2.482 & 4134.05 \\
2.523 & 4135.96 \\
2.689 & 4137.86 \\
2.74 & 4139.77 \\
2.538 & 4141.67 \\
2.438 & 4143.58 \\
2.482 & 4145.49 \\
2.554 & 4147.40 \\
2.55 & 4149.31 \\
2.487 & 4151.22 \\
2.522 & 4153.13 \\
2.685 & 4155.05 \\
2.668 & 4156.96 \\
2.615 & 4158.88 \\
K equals 1.1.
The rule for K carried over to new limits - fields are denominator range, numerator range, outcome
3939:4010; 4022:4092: 1.11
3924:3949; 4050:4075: 1.17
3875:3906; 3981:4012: 1.12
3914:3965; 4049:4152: 1.15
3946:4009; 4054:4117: 1.10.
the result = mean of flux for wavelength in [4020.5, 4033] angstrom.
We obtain 2.55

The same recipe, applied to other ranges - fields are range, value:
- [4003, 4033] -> 2.57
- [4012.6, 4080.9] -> 2.55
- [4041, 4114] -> 2.5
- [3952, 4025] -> 2.41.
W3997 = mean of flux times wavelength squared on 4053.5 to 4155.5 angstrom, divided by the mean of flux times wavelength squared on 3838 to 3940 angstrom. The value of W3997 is 1.1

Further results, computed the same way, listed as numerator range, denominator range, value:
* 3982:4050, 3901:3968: 1.13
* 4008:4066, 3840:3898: 1.12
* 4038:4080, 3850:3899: 1.11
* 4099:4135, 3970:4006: 1.13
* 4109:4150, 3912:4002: 1.14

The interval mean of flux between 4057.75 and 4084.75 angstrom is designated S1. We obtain 2.52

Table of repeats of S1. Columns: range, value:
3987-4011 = 2.54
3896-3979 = 2.34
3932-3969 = 2.24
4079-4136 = 2.48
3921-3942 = 2.28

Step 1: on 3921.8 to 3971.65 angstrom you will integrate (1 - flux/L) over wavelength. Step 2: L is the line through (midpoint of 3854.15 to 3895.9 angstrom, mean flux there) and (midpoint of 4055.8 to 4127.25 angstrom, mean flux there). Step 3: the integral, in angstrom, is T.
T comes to 3.8 angstrom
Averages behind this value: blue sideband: 2.51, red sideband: 2.49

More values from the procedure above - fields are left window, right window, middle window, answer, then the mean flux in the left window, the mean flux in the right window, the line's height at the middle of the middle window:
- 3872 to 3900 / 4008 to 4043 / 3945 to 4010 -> 3.6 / 2.39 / 2.59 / 2.52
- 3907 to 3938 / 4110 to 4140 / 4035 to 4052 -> -1.1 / 2.4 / 2.47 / 2.44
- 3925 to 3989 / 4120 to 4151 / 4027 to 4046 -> -1.4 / 2.28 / 2.54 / 2.4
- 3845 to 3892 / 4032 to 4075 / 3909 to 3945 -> 2.5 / 2.55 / 2.55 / 2.55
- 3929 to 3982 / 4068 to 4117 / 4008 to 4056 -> -4.3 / 2.23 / 2.47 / 2.36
